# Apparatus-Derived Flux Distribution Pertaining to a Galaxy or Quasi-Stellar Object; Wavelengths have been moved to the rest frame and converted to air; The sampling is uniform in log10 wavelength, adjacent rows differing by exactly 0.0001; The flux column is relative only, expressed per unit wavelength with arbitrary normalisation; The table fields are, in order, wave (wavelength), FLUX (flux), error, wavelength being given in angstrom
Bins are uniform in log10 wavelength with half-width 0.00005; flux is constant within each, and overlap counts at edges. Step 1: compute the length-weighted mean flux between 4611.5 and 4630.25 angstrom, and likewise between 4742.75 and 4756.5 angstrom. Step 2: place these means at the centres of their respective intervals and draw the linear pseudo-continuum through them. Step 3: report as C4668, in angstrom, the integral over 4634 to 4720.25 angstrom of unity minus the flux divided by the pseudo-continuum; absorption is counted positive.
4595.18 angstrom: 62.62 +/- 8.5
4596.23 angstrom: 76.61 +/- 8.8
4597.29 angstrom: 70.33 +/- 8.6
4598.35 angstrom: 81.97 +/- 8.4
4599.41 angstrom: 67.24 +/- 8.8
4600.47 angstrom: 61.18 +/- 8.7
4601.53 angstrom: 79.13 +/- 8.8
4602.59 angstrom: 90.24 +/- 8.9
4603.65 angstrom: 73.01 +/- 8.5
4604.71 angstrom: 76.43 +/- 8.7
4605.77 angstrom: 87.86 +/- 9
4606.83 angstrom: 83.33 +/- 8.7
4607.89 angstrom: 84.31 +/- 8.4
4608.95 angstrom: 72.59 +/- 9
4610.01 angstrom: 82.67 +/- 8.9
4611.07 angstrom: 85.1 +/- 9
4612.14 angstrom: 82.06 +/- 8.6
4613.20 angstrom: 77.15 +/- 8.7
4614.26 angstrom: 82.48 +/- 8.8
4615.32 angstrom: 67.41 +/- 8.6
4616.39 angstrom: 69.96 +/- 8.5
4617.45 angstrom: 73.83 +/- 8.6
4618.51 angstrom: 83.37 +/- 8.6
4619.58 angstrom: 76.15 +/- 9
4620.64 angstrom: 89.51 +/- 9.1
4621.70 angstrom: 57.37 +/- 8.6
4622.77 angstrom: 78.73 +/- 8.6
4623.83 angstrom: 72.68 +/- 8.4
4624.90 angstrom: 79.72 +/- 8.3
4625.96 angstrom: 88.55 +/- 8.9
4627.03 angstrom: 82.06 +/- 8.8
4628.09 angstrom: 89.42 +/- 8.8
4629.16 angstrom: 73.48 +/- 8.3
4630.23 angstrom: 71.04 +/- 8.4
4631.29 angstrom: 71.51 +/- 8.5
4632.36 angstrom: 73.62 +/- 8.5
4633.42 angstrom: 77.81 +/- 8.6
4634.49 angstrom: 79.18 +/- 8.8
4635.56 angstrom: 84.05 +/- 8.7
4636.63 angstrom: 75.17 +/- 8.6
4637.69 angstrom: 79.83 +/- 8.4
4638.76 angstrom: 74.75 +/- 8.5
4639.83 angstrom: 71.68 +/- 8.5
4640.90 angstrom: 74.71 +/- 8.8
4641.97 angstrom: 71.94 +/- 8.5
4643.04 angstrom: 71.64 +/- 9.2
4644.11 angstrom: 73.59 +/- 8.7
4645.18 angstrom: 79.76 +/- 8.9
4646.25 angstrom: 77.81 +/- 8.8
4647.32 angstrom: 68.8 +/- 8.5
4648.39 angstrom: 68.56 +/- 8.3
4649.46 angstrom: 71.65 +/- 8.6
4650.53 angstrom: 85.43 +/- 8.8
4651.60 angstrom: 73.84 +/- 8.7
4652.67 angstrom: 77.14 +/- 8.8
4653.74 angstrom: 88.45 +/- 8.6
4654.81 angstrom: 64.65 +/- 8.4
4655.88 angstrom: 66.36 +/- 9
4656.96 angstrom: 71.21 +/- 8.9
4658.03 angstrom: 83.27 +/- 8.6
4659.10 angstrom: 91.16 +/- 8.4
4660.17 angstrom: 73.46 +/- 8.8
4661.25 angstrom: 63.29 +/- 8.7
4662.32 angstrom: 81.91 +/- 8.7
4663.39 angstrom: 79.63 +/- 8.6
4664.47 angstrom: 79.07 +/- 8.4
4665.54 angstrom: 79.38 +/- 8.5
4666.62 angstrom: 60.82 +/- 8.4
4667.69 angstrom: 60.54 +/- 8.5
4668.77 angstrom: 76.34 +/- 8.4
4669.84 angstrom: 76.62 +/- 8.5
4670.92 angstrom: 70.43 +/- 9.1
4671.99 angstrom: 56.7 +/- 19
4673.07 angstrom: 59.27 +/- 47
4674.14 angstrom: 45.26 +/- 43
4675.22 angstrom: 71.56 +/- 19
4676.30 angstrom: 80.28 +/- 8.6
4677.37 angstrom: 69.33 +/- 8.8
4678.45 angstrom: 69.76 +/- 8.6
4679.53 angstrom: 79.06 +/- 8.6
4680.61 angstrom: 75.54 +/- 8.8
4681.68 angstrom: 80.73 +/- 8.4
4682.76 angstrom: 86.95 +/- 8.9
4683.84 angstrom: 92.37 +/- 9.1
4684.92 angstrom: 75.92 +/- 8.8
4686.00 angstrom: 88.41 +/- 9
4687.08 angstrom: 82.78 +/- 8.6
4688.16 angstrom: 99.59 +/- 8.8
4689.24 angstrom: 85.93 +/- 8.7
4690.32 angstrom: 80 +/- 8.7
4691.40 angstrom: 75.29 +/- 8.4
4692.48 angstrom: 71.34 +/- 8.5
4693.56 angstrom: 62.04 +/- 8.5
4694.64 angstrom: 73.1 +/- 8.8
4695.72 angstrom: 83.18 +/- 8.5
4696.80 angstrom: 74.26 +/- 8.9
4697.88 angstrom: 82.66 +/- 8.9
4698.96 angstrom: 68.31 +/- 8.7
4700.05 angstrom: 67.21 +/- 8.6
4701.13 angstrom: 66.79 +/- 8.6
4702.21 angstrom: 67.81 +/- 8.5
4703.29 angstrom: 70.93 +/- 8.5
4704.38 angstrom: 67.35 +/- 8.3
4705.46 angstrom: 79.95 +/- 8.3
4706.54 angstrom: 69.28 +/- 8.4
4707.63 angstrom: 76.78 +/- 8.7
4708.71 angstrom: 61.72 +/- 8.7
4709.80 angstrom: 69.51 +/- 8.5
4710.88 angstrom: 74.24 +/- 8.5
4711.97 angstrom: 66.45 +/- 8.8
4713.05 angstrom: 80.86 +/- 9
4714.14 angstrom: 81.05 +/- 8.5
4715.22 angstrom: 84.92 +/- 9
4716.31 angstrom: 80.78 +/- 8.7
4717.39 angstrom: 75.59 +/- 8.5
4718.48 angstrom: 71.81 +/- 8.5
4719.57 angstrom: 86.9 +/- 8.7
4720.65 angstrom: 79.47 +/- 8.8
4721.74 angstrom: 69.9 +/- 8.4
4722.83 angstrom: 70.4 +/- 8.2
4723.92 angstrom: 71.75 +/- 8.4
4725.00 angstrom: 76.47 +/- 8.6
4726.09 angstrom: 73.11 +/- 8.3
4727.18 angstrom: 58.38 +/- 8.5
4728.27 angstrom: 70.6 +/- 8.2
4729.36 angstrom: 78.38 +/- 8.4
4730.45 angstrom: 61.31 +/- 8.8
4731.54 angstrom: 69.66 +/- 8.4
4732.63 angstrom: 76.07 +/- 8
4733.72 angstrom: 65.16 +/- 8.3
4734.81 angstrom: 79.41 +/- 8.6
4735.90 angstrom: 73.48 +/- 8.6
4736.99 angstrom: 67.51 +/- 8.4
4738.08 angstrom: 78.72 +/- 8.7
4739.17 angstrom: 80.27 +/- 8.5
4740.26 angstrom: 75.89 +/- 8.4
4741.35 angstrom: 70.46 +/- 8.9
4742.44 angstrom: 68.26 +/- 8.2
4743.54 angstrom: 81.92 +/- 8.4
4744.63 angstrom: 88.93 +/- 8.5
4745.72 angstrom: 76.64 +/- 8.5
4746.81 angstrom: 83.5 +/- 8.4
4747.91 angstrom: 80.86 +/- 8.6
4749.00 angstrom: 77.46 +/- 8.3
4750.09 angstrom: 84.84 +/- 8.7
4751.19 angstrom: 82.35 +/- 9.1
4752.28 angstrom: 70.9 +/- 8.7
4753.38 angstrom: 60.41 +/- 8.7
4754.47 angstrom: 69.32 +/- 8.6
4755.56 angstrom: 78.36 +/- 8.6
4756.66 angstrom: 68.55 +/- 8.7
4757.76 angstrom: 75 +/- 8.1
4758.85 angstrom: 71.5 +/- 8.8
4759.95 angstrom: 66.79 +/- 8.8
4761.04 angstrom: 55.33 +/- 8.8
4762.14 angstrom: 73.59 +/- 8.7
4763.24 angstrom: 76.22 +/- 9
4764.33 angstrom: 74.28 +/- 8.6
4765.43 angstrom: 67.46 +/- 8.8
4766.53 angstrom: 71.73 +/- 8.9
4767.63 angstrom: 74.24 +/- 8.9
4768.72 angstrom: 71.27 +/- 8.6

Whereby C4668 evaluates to 2.9 angstrom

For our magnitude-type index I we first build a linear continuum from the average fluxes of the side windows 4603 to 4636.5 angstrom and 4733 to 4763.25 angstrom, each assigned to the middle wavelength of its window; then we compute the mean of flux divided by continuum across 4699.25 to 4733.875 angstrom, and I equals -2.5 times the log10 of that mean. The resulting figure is 0.04 mag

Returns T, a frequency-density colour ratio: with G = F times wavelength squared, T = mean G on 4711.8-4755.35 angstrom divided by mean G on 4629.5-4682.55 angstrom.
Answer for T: 1.05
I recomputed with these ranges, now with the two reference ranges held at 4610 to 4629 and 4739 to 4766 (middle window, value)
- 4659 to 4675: 0.11 mag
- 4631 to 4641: 0.02 mag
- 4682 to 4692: -0.12 mag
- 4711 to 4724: -0.02 mag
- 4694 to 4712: 0.06 mag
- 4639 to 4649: 0.07 mag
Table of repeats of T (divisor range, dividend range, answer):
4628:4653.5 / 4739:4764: 1.03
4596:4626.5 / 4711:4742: 1.00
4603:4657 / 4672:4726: 1.00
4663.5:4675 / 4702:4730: 1.12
